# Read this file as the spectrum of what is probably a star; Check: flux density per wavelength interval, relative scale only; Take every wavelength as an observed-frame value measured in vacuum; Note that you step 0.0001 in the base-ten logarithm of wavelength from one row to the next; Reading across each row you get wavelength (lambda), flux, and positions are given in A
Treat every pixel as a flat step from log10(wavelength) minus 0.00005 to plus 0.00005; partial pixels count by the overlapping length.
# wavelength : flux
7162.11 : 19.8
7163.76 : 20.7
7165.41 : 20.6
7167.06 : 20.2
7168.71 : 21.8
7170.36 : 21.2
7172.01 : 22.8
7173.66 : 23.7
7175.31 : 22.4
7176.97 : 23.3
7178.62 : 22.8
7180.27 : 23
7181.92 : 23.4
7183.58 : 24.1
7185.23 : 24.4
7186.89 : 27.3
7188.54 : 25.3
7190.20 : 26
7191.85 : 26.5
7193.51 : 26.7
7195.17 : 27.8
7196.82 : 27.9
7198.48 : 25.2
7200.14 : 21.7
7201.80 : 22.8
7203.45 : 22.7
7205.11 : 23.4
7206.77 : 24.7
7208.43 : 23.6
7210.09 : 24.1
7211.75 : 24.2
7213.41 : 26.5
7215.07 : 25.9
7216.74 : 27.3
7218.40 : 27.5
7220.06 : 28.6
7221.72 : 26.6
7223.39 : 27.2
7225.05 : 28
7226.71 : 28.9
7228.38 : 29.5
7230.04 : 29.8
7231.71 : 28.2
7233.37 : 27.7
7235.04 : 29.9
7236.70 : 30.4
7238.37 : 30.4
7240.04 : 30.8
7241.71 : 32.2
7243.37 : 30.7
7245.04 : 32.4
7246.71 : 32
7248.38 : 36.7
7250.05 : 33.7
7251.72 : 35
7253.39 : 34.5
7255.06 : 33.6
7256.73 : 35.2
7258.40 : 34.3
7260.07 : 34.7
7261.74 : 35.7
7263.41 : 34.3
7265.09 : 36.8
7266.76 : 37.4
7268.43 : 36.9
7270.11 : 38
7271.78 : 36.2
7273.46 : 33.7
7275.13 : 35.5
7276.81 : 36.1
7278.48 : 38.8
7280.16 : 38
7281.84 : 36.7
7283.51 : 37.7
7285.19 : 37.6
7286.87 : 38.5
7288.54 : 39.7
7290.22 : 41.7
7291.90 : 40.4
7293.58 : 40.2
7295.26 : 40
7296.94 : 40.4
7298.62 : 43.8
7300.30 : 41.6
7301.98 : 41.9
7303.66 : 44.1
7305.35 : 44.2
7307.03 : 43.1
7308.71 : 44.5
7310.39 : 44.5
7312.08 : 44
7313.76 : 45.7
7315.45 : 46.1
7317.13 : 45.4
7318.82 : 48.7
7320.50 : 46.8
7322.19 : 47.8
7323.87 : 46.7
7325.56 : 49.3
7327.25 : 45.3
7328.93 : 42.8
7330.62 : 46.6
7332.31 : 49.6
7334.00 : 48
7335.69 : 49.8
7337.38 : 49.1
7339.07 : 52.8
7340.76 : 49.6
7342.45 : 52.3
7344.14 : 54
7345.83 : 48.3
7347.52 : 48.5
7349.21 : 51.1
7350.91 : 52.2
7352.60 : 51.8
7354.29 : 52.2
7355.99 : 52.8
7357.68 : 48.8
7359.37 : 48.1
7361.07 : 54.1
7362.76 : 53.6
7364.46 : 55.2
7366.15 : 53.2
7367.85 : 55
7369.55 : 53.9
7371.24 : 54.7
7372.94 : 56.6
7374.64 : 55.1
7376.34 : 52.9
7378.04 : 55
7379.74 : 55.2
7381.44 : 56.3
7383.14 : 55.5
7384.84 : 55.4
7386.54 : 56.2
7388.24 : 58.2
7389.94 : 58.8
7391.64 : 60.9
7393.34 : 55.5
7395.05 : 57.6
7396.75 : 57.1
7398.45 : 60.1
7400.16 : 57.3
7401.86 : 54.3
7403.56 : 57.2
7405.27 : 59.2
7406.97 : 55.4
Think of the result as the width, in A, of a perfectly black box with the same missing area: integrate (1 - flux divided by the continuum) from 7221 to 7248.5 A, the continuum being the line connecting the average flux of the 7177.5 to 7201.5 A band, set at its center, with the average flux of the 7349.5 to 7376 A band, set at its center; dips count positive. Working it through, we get 2.1 A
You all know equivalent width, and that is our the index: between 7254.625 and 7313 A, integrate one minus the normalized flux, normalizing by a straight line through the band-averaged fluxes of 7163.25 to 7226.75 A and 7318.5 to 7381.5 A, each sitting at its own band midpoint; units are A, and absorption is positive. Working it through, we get 1.3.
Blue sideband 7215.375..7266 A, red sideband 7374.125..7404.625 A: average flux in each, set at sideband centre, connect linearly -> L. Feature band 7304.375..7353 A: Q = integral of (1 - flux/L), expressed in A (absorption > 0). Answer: -1.6 A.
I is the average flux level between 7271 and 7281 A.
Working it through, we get 36.4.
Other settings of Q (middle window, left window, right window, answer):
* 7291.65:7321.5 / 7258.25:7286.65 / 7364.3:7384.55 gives -0.75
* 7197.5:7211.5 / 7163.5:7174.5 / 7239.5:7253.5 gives 1.70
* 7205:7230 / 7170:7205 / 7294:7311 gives 2.22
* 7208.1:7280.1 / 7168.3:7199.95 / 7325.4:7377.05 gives 5.11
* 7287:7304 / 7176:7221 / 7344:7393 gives 0.15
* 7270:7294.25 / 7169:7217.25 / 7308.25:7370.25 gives 1.09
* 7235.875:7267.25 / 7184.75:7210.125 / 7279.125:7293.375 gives -0.20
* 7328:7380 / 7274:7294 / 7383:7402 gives -1.06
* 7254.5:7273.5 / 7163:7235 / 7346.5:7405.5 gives 0.17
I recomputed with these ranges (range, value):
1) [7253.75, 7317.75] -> 39.3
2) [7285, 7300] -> 40.4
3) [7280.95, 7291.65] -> 38.8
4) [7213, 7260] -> 30.6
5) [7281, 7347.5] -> 44.9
